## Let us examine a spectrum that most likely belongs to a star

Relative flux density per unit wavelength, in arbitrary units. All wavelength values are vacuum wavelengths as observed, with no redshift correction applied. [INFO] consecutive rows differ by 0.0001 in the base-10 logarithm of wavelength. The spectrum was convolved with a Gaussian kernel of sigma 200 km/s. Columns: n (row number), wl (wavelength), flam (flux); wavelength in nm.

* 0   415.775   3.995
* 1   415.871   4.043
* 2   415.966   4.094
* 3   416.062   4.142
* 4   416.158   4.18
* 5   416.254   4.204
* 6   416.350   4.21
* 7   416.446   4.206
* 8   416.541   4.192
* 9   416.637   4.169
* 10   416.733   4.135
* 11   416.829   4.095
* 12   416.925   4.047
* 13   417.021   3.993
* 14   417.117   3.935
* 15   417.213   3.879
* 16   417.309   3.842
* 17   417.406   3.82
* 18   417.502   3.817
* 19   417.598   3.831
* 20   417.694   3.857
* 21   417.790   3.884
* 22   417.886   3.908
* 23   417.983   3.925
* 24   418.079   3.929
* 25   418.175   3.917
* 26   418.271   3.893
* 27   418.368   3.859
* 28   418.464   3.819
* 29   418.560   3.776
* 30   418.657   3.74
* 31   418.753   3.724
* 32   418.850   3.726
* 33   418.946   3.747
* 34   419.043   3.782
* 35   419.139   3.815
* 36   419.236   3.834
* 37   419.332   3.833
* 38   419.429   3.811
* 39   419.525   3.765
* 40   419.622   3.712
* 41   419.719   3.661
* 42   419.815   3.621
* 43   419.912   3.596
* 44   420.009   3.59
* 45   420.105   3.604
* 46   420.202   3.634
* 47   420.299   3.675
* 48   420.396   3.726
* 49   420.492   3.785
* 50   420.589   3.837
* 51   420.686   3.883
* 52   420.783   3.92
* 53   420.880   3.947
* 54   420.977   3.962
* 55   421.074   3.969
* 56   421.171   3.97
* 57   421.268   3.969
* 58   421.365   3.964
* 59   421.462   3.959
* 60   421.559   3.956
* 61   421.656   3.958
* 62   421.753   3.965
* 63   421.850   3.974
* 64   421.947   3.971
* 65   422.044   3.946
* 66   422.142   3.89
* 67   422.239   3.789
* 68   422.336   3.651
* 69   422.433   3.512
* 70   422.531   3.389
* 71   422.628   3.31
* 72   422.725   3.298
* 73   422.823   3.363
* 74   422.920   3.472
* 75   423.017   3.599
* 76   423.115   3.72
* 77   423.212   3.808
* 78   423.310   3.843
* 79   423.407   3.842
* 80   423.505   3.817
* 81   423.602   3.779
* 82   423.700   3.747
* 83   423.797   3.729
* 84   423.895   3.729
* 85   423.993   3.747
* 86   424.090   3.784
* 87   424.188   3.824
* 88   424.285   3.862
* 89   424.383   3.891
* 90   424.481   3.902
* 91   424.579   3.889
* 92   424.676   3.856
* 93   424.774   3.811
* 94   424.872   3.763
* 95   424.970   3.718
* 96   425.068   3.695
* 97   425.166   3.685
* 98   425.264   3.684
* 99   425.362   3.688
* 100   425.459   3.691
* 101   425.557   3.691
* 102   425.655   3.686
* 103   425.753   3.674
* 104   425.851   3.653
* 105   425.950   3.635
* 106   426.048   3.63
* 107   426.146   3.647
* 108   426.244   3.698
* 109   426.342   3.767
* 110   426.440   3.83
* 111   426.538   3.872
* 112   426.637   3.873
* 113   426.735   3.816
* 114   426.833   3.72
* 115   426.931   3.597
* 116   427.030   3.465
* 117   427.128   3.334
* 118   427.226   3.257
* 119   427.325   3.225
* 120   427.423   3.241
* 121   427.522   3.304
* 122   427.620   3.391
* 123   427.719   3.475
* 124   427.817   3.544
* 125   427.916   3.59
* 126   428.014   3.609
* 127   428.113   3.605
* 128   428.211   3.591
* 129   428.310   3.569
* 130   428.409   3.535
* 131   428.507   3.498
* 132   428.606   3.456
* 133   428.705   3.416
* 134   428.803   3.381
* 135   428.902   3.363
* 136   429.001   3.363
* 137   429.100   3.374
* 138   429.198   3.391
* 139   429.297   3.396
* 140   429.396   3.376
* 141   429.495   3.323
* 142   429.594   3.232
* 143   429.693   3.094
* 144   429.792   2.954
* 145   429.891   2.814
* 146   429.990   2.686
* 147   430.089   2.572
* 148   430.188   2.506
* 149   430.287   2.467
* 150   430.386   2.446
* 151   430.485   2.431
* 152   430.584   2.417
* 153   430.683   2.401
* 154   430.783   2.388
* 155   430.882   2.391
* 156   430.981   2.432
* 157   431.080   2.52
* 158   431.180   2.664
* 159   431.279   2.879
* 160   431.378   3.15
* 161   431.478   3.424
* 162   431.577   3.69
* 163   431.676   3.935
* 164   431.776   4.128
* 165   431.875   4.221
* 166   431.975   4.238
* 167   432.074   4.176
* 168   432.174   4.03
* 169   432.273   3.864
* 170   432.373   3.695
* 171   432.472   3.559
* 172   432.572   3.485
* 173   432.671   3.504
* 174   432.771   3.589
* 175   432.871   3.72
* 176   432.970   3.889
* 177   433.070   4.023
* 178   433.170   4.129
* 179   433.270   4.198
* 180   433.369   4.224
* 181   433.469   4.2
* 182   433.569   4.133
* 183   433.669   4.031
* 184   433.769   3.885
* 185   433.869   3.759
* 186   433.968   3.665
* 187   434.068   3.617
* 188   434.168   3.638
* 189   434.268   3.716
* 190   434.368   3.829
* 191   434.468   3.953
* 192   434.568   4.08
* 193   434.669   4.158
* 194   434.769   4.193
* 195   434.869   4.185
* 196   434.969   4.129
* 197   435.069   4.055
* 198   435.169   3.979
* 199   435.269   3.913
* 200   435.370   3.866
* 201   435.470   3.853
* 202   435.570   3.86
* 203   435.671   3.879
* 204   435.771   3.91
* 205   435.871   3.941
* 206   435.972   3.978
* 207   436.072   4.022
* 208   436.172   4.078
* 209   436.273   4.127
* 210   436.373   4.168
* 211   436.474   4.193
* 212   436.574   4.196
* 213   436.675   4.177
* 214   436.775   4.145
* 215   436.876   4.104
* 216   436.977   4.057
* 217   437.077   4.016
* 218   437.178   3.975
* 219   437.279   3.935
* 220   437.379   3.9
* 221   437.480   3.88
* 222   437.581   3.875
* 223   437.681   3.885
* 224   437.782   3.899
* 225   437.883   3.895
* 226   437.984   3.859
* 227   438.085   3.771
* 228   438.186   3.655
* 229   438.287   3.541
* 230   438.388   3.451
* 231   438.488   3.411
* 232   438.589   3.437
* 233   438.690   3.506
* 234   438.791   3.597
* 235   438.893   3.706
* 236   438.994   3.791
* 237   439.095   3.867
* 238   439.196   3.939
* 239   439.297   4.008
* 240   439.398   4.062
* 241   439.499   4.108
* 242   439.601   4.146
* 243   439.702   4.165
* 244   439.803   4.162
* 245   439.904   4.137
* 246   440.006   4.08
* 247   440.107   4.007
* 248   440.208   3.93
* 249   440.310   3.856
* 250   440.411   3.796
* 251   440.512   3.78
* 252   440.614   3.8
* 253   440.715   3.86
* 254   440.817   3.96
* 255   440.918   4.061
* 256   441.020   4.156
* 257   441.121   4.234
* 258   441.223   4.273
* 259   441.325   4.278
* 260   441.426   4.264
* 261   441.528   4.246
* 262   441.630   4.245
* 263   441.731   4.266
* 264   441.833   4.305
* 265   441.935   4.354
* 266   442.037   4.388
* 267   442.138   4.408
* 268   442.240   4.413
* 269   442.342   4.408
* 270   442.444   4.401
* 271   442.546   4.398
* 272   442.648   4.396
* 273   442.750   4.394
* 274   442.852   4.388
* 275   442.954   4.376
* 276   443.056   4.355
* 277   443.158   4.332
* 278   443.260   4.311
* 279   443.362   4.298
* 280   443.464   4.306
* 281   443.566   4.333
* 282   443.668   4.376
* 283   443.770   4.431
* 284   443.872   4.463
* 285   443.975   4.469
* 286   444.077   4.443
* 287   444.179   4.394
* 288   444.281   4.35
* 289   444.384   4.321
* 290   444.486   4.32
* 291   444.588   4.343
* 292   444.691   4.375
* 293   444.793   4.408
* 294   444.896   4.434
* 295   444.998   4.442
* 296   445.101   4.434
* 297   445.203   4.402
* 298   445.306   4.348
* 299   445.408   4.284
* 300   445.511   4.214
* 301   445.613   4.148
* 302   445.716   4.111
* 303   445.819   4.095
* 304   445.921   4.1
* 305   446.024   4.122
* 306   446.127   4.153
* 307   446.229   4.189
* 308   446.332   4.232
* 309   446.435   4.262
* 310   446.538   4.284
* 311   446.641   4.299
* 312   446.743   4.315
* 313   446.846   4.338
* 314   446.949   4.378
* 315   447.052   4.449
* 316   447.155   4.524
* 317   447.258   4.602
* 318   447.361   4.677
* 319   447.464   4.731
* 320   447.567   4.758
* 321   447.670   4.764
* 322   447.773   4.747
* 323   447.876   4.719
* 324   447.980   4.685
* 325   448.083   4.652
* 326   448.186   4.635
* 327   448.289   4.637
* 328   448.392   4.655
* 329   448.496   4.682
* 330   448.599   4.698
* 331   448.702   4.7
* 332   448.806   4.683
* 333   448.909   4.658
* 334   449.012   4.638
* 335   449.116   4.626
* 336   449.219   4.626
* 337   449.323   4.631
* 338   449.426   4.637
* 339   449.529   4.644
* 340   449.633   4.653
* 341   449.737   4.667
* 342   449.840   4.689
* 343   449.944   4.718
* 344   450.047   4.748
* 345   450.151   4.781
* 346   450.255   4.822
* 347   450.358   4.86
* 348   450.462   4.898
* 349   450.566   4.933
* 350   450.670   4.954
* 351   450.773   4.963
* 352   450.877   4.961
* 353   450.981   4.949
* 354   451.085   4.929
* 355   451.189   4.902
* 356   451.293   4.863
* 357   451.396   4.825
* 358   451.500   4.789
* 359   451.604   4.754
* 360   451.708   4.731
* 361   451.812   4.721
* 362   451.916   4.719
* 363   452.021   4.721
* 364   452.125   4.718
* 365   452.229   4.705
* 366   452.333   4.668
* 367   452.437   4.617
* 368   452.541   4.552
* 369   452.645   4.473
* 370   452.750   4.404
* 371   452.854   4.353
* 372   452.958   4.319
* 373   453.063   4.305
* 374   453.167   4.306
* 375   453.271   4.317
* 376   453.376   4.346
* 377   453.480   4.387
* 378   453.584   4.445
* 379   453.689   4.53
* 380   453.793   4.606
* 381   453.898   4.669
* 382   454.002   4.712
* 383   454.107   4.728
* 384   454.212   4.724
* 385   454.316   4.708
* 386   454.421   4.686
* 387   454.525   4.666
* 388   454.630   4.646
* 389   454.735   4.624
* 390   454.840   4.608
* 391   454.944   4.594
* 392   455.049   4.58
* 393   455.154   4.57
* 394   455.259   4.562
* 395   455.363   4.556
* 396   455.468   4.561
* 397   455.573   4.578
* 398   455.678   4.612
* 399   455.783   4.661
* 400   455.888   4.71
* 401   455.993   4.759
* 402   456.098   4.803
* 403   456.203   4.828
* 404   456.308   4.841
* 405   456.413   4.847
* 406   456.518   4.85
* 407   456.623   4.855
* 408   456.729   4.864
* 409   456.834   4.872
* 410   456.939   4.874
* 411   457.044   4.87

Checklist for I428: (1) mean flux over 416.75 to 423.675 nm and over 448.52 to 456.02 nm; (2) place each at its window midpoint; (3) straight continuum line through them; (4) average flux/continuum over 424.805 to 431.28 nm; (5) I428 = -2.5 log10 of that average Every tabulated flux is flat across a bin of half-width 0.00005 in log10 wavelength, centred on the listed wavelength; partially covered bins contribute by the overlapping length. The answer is 0.21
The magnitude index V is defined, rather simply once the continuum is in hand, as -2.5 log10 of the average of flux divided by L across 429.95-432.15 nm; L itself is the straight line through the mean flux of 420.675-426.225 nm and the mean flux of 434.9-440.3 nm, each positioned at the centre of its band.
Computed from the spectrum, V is 0.26 mag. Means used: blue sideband 3.77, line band 3.02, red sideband 3.93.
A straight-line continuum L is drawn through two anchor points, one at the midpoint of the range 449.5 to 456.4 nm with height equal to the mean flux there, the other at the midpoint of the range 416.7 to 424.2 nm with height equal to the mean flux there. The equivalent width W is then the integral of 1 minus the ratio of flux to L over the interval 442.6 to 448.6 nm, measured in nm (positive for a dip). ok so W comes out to 0.08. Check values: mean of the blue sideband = 3.8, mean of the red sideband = 4.67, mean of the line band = 4.41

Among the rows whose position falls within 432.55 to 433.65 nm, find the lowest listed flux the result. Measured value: 3.485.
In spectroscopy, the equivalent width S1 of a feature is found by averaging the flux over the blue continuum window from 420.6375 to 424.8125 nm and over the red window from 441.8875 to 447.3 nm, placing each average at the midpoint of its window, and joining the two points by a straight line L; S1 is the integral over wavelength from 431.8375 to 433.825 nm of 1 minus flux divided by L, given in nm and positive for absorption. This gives 0.05 nm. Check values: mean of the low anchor 3.79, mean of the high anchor 4.34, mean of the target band 3.94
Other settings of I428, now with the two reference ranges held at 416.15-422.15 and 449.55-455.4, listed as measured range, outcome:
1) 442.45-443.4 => 0.02 mag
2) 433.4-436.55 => 0.07 mag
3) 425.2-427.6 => 0.13 mag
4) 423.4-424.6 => 0.05 mag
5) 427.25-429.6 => 0.19 mag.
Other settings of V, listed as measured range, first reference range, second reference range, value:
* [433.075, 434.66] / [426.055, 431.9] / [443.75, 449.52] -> -0.10 mag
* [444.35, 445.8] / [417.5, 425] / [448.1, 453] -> 0.05 mag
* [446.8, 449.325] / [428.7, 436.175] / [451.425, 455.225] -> -0.08 mag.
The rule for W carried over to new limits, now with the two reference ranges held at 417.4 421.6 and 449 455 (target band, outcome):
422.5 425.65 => 0.18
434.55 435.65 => 0.05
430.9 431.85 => 0.21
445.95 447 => 0.06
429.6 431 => 0.51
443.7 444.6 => 0.01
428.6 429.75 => 0.21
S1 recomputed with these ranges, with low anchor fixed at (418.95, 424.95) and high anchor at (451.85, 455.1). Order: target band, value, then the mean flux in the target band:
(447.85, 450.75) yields -0.167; 4.71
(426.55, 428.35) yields 0.180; 3.52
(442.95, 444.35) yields -0.018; 4.37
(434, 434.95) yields 0.036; 3.93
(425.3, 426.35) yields 0.053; 3.68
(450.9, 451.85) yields -0.068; 4.84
